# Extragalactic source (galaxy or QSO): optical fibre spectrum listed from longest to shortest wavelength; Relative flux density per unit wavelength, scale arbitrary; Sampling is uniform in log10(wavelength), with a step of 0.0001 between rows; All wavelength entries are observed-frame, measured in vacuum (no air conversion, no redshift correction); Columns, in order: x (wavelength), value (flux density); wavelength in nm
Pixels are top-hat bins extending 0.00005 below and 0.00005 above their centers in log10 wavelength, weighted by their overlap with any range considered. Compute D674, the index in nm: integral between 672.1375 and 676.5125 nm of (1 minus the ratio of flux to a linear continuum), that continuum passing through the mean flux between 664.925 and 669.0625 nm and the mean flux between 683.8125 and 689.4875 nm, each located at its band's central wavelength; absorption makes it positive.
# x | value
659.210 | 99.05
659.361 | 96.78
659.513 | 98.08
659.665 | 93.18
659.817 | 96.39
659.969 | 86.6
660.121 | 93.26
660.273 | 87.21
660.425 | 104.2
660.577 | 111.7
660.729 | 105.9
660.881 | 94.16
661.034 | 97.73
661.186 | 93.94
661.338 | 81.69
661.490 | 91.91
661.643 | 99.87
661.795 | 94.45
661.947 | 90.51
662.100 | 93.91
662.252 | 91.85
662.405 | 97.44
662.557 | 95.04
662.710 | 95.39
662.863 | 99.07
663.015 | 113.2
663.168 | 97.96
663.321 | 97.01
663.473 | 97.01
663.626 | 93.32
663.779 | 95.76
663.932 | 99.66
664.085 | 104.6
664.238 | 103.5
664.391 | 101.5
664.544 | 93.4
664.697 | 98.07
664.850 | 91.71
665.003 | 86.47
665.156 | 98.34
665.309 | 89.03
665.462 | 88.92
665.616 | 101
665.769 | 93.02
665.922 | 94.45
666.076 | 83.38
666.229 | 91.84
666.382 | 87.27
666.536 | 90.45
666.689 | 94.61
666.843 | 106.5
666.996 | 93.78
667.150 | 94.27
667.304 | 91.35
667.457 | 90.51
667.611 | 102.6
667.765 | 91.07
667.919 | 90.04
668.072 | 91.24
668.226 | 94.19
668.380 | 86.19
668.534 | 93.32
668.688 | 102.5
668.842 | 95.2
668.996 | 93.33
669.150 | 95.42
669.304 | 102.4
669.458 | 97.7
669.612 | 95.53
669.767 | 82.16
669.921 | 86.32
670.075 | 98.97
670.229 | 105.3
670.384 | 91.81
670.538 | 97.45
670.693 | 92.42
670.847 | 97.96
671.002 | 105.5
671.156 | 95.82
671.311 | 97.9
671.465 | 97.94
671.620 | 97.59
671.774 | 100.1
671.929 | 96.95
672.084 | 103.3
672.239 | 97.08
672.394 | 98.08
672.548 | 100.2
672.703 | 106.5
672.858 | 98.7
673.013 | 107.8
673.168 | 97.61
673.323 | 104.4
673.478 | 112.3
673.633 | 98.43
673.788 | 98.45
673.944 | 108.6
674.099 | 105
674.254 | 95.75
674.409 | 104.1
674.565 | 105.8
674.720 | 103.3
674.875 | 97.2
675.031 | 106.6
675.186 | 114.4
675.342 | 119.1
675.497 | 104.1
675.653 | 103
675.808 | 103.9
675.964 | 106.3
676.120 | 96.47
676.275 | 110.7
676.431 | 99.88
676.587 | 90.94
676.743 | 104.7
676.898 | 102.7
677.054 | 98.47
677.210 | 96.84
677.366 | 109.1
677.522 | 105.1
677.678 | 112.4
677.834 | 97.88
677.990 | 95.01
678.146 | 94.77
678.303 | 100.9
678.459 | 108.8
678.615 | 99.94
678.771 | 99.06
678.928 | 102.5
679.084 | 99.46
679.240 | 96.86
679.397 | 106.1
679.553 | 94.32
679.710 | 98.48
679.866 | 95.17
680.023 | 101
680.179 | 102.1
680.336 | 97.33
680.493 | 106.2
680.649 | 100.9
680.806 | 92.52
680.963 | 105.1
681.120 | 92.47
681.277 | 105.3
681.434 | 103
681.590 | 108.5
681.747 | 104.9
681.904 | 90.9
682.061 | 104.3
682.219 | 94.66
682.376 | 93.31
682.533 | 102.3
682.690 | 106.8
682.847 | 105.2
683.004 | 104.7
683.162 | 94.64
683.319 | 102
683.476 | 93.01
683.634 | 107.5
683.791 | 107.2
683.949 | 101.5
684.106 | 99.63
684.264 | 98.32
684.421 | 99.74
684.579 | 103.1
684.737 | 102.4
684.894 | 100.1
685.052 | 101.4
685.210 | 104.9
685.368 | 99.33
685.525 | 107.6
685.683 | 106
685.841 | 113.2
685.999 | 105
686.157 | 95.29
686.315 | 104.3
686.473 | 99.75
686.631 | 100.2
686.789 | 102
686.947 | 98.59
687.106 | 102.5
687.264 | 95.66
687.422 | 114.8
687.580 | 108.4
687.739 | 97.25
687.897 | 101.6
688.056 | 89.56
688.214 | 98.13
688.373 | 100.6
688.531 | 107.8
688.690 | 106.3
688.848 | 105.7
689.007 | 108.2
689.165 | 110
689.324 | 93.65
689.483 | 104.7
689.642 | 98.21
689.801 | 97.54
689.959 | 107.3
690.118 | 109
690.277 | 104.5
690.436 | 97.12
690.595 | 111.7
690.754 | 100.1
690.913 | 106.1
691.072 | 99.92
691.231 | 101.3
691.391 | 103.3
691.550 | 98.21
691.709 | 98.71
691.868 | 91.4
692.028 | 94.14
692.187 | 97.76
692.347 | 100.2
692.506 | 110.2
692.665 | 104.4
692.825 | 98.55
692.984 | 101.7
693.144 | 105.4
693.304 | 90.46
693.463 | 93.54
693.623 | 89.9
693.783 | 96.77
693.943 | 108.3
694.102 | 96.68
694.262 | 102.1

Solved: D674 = -0.32 nm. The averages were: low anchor 93.1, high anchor 102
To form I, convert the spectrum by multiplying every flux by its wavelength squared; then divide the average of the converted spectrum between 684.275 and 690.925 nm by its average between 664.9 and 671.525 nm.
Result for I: 1.15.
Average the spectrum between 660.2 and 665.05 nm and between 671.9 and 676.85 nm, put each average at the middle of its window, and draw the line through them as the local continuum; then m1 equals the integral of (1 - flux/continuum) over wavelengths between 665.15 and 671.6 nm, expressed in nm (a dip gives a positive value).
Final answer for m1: 0.35 nm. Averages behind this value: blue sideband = 96.9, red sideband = 103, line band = 94.5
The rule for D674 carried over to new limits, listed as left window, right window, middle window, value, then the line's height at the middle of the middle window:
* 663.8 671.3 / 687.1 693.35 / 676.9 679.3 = -0.08 nm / 98.1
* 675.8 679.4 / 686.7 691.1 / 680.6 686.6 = 0.03 nm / 102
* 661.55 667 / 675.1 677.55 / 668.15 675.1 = 0.14 nm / 101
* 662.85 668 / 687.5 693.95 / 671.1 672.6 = -0.03 nm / 96.8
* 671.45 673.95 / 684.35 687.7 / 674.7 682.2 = 0.02 nm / 102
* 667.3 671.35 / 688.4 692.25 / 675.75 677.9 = -0.11 nm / 97.6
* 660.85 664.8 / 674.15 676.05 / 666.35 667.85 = 0.08 nm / 99.6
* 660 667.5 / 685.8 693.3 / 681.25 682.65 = -0.01 nm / 100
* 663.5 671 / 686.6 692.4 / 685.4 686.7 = -0.04 nm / 101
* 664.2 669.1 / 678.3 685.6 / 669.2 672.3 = -0.04 nm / 95.7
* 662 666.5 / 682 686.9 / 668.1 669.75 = 0.03 nm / 97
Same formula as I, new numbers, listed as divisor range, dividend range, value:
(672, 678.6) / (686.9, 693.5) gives 1.03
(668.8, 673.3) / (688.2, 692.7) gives 1.11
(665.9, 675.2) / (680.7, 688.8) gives 1.09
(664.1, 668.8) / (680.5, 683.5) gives 1.12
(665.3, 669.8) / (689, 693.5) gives 1.16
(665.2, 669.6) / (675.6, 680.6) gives 1.11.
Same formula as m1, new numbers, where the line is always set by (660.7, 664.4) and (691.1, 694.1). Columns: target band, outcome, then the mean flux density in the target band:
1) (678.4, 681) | -0.055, 100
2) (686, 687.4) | -0.029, 101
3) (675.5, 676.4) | -0.055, 104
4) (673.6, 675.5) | -0.138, 105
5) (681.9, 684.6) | -0.064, 101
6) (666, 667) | 0.048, 92.5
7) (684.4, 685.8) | -0.066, 103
